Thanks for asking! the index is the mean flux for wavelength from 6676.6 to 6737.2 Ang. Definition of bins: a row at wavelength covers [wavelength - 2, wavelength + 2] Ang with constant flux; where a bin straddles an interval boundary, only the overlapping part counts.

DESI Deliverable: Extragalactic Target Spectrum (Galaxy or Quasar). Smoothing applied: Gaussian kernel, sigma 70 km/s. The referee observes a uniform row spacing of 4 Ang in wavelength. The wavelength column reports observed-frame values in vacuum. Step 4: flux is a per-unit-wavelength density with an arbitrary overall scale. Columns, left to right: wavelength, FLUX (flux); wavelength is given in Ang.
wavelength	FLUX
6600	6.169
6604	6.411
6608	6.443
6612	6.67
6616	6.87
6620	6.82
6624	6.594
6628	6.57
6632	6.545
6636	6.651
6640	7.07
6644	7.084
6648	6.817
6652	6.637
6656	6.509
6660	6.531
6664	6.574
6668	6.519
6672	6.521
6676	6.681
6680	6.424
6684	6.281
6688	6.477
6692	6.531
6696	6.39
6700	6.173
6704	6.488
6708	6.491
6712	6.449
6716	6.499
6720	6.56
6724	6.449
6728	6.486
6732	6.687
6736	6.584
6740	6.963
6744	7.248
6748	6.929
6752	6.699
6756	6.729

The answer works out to 6.47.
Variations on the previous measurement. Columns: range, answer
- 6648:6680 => 6.57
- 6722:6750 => 6.76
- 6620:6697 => 6.61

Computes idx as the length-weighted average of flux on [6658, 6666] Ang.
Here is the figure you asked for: 6.55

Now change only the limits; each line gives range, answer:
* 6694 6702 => 6.28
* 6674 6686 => 6.46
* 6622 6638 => 6.59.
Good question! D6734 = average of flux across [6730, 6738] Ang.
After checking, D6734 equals 6.64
